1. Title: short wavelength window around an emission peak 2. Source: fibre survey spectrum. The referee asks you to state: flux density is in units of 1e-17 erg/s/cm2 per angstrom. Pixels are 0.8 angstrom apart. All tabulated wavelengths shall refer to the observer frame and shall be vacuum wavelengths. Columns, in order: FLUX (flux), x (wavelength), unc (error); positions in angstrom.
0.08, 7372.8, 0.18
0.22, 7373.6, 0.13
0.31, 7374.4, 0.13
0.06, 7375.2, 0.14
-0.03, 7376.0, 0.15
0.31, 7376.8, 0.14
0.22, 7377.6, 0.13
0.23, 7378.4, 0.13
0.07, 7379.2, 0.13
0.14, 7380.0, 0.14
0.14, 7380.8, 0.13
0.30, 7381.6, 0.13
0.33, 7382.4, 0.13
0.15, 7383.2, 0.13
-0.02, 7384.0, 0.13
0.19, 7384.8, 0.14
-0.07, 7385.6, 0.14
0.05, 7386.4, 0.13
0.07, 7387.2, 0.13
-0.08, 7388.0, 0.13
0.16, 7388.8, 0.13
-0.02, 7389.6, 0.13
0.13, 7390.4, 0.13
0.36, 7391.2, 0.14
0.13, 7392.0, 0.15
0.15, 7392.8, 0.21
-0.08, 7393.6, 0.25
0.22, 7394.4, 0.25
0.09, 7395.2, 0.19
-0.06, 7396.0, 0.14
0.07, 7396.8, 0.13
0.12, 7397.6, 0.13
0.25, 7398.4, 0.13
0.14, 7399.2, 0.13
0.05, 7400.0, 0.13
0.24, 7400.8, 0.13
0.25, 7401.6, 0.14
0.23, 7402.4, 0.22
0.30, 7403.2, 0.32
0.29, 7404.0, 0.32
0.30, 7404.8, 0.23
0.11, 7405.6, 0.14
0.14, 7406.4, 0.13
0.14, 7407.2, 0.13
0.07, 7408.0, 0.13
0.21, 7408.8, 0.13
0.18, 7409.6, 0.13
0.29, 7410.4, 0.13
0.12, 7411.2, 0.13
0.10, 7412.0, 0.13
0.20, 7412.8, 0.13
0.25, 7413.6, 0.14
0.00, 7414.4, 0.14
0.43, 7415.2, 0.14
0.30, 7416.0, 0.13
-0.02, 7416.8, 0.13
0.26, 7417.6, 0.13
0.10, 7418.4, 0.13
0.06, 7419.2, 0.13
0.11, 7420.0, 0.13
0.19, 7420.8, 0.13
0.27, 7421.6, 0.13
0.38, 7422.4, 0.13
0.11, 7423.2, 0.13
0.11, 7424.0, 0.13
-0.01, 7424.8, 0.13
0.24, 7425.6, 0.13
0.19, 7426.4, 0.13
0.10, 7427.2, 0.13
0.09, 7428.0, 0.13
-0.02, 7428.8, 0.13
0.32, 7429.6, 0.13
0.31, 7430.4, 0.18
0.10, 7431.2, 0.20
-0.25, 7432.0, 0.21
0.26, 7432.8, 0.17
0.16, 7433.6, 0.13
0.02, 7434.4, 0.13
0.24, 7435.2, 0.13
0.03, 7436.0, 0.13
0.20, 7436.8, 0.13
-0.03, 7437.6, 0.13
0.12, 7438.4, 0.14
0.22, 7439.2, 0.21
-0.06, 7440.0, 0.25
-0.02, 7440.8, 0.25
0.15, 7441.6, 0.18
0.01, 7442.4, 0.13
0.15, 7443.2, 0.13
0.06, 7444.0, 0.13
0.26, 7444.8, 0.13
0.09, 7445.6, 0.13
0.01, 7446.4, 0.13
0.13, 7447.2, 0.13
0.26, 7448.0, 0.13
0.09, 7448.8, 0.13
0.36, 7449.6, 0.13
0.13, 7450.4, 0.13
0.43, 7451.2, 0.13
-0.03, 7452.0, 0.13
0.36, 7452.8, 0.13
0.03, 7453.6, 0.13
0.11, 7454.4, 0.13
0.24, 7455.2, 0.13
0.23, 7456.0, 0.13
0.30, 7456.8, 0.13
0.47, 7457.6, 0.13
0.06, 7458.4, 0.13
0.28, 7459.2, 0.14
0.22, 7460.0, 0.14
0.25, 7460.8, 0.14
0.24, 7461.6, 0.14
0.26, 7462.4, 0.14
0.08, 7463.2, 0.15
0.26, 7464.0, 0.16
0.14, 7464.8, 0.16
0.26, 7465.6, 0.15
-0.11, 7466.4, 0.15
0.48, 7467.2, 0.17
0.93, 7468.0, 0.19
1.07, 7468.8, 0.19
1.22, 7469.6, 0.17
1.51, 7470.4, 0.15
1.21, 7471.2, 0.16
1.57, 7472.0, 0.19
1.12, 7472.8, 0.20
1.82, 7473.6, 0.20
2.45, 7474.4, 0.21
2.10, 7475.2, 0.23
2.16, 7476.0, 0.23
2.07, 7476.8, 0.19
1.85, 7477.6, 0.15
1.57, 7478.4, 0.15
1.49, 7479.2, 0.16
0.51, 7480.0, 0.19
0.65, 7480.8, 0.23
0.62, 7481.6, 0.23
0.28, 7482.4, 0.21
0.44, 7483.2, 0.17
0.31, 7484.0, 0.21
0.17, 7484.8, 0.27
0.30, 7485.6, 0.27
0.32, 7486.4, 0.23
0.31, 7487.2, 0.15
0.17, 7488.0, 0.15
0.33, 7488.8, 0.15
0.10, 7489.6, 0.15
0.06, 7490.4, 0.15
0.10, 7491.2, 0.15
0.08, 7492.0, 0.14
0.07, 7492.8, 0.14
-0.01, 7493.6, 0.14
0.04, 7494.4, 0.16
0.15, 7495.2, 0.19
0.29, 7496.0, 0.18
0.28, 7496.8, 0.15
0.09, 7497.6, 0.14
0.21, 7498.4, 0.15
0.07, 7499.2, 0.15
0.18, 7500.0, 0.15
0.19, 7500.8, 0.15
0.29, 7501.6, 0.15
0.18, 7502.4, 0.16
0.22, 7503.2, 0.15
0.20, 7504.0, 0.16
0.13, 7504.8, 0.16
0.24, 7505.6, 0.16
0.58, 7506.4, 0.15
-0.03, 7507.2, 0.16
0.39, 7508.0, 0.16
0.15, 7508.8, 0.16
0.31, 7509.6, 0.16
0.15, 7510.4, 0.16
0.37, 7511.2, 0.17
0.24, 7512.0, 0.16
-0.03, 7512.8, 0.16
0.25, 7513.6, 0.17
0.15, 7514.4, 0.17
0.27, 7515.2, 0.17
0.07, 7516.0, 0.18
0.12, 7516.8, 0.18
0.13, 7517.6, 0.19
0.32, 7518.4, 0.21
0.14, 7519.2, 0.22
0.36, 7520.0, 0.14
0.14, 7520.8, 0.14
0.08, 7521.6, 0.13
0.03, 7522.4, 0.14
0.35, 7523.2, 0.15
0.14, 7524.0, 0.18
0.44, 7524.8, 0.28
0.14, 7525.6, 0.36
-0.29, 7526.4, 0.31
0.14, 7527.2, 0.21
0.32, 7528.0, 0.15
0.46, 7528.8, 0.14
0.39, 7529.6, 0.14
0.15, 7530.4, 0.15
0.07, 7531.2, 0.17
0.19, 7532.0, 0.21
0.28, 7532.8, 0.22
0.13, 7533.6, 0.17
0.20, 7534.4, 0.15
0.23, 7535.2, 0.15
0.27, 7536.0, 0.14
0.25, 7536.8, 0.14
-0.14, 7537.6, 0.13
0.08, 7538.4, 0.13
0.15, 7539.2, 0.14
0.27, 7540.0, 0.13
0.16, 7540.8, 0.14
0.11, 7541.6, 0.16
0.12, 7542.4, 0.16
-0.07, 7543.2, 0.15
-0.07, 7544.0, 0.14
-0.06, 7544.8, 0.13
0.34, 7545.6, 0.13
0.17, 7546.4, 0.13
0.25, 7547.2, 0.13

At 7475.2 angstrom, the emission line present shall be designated [O II] 3727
